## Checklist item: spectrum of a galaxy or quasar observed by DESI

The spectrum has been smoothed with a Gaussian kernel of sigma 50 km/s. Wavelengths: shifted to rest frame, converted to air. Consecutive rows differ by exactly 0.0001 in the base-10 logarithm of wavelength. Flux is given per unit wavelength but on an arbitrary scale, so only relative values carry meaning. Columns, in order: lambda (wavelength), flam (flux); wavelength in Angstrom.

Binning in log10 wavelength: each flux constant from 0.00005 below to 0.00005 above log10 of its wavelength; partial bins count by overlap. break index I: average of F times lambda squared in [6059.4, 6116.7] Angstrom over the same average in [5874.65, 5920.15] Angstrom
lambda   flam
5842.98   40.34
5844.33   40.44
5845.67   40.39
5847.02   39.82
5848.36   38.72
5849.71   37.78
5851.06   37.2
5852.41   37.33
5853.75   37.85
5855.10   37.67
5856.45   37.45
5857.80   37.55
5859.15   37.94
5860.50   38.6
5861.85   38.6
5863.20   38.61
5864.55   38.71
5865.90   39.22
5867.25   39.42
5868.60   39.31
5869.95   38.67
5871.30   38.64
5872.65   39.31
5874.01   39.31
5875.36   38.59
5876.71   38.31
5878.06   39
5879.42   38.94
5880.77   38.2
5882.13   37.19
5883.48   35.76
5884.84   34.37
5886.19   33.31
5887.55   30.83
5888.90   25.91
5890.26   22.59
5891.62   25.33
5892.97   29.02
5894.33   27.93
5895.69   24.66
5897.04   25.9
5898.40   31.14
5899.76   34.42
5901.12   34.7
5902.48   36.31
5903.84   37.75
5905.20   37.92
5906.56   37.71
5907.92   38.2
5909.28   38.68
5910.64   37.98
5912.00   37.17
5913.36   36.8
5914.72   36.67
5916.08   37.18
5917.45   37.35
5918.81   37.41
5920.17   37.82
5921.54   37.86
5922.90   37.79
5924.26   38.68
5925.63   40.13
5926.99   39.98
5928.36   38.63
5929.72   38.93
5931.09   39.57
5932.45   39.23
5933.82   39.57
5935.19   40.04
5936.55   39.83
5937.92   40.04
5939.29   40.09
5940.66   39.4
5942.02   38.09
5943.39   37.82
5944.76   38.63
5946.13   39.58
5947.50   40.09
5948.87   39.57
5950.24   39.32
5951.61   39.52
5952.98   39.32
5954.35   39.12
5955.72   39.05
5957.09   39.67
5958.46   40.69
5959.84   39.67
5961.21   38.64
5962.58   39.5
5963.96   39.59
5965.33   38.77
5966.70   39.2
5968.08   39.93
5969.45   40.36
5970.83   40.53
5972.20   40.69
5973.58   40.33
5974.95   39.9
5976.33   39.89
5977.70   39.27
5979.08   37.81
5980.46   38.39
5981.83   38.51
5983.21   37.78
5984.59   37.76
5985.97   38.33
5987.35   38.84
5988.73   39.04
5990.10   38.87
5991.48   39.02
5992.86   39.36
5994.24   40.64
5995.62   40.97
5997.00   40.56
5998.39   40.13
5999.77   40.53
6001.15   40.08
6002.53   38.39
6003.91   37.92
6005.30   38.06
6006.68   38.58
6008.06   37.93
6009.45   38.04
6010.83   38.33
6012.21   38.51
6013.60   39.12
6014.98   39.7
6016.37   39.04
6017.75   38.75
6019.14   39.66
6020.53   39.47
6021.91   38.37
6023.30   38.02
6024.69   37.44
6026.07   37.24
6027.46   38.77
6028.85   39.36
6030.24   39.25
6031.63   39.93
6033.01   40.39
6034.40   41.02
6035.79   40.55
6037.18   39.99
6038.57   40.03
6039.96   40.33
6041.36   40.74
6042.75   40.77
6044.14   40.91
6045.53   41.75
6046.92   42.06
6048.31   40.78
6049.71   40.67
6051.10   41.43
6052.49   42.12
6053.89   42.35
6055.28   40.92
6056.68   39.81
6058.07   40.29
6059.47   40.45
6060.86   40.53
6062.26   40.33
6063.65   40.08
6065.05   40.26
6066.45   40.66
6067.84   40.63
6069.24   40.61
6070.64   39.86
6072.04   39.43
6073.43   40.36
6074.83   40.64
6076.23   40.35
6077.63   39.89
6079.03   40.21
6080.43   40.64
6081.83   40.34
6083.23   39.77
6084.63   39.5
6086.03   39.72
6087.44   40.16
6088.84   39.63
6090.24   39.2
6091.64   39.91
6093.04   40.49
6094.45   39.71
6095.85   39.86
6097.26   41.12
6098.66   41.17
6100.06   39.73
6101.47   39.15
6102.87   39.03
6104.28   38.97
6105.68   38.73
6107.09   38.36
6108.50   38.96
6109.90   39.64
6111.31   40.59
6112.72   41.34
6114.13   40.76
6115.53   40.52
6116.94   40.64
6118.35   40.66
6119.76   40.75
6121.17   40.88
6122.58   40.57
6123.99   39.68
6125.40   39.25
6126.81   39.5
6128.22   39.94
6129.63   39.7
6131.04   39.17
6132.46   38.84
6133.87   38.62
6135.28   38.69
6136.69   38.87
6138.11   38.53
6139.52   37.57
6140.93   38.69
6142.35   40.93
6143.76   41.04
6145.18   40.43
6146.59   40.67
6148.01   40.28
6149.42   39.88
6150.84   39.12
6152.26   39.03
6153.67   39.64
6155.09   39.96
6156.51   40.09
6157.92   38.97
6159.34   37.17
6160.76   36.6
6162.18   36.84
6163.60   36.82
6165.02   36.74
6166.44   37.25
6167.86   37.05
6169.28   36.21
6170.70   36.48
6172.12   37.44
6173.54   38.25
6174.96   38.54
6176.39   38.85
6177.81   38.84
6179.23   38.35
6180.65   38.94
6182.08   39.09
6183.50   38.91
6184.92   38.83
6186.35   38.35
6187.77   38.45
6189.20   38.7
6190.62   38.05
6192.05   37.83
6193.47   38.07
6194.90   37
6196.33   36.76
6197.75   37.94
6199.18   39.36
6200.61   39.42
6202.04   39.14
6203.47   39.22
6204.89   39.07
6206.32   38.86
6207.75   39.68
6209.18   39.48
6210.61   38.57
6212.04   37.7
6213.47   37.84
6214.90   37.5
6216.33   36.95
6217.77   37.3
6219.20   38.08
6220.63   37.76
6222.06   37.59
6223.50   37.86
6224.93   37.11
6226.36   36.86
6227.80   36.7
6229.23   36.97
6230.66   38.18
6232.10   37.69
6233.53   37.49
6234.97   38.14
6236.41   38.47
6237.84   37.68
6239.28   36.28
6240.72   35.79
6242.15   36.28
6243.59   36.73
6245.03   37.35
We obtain 1.24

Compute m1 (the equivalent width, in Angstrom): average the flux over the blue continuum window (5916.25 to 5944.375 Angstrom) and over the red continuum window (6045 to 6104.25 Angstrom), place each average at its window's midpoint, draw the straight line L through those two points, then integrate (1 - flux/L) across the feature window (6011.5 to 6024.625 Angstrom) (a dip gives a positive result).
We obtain 0.29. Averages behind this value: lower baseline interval 38.9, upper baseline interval 40.3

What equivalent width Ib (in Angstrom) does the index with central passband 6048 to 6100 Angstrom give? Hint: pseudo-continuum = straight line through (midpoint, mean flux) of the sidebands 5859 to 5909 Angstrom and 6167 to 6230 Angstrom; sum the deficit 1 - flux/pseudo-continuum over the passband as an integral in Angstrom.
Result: -4.85 Angstrom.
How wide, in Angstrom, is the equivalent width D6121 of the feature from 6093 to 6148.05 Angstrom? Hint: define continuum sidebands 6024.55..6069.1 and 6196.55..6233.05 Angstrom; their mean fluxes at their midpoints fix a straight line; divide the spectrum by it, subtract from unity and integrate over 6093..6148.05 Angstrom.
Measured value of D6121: -0.5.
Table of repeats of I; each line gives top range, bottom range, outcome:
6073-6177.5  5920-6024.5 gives 1.06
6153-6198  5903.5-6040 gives 1.04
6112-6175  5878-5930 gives 1.21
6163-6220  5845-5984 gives 1.11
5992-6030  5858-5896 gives 1.15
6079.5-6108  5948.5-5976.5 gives 1.05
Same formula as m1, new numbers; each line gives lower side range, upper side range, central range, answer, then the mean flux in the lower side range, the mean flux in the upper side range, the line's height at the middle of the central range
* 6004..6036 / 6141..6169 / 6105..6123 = -0.6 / 38.9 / 38.8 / 38.8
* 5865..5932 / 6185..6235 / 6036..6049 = -1.4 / 35.9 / 38.1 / 36.9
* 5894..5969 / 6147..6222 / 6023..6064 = -2.4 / 37.9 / 38.3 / 38.1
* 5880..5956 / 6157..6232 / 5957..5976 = -1.6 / 36.4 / 38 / 36.6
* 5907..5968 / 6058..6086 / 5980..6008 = 0.3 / 38.9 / 40.2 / 39.5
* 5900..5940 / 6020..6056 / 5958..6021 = 0.2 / 38.2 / 40.2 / 39.4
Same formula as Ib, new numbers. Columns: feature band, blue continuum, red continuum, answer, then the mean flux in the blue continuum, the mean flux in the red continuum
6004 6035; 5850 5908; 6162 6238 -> -1.93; 35.5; 38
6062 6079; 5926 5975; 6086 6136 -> -0.22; 39.5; 39.8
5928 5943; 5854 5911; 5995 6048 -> -0.97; 35.5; 39.5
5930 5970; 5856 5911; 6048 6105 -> -2.56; 35.4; 40.3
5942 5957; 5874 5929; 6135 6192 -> -1.42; 35.2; 38.6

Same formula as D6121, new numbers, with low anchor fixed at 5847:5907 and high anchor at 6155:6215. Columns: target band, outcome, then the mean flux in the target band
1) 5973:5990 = -1.09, 38.8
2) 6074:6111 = -2.37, 39.8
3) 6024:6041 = -1.22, 39.5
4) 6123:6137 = -0.57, 39.3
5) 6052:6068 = -1.53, 40.7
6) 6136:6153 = -0.78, 39.6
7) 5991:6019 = -1.93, 39.2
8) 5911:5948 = -2.72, 38.7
